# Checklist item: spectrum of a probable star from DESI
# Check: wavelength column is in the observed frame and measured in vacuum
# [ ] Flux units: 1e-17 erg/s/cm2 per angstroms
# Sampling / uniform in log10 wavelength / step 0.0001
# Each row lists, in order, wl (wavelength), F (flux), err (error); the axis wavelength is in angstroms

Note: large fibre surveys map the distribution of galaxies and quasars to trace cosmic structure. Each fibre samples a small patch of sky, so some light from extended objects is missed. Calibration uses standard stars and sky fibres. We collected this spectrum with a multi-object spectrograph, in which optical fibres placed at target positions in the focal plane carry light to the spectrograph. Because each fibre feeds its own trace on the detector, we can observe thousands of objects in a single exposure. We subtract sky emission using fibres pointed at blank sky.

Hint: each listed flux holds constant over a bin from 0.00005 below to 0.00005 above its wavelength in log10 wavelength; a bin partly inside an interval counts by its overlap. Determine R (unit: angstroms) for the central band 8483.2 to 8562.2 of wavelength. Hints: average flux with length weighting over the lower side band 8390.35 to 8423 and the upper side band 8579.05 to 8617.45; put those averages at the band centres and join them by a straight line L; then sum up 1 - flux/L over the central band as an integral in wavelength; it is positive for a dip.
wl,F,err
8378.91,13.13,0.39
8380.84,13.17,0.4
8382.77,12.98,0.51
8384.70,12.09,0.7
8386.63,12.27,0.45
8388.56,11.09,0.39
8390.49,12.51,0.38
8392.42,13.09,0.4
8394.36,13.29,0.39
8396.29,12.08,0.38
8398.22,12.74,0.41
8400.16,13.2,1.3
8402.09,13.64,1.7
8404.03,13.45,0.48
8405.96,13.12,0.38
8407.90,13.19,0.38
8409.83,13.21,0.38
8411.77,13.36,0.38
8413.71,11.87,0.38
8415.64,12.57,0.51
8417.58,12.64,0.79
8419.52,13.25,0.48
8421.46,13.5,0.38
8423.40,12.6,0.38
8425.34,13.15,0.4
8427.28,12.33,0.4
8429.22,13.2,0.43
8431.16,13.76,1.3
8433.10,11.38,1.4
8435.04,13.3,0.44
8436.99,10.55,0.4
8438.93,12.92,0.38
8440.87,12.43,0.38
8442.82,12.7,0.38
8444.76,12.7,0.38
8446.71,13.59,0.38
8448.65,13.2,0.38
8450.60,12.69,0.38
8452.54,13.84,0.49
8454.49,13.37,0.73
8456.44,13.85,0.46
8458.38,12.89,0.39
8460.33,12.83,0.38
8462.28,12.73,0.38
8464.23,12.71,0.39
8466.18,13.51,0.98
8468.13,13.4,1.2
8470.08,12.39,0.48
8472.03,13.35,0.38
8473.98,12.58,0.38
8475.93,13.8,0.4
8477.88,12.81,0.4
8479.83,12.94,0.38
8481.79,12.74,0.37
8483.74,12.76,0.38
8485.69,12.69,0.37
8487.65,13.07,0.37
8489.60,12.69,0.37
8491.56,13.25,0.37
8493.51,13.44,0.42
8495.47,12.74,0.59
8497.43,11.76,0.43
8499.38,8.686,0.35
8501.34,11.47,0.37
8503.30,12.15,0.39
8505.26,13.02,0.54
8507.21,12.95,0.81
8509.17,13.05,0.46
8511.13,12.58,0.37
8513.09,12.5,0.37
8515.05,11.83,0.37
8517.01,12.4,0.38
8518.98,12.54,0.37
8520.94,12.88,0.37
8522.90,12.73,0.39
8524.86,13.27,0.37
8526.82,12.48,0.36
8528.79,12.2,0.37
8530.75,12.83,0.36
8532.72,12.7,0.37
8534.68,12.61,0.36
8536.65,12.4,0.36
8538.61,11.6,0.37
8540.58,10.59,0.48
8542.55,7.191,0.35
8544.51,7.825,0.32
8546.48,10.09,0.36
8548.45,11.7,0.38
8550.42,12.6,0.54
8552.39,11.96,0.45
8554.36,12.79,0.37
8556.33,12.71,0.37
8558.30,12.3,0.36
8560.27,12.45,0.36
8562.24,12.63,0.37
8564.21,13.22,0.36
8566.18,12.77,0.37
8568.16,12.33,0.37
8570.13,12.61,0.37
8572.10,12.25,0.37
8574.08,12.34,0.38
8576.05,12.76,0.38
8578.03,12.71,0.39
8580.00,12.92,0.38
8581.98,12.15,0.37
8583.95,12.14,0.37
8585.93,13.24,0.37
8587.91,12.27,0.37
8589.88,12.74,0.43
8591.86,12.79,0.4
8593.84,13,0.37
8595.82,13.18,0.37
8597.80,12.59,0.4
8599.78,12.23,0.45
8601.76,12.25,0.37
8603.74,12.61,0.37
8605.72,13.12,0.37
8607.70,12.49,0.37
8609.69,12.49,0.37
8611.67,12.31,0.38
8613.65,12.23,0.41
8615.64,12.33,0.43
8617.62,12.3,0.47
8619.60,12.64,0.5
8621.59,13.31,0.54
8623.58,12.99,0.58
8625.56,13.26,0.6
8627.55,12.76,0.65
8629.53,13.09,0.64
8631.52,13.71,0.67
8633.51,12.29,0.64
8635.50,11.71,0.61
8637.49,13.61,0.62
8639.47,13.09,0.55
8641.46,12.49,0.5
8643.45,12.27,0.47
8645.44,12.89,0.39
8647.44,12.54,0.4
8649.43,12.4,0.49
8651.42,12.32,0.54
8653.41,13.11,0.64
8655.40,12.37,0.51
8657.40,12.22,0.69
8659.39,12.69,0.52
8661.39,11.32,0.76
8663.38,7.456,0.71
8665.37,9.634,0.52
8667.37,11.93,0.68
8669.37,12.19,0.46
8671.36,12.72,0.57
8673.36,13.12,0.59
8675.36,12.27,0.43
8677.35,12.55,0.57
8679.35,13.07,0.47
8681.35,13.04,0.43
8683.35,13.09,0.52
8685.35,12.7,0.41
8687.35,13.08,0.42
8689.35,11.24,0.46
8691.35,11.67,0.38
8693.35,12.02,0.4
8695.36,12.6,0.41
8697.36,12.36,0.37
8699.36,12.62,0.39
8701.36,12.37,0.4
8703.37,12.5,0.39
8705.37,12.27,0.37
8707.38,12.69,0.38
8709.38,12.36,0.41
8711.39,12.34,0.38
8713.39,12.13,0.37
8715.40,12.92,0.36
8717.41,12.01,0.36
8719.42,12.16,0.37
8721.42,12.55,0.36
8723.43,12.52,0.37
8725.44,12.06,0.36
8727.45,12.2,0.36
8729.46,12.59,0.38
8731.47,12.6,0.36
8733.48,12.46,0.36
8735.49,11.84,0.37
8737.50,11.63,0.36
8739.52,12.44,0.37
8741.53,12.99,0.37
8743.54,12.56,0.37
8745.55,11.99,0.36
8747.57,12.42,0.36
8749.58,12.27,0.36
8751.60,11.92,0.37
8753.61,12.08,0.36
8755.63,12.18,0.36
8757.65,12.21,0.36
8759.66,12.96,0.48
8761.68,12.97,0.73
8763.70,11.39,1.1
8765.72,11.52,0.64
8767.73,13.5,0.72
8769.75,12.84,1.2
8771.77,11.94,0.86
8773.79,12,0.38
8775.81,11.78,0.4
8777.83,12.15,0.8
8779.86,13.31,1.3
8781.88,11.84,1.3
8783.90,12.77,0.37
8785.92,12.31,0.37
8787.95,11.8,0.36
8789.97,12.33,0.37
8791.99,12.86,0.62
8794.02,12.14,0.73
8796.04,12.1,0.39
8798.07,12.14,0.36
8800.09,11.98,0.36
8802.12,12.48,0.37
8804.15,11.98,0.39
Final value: 4.0 angstroms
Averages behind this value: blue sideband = 13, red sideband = 12.6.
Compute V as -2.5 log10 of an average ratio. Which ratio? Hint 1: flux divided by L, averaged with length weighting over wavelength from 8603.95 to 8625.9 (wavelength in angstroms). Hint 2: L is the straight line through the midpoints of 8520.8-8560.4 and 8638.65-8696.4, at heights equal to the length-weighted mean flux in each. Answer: -0.06 mag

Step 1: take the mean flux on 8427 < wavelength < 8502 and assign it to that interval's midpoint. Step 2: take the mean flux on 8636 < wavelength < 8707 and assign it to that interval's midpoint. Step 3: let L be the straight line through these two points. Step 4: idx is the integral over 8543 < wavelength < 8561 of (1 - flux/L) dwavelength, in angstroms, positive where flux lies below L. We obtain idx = 1.6 angstroms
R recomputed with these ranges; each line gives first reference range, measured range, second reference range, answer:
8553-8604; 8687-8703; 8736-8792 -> 0.3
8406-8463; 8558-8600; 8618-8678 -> -0.3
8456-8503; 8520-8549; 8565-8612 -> 2.6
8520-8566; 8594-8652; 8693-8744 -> -2.6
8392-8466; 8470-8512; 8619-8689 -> 0.7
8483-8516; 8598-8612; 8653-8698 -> -0.3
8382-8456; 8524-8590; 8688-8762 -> 2.6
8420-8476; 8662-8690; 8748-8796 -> 1.1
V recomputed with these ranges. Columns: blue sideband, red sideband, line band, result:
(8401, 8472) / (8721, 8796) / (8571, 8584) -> 0.02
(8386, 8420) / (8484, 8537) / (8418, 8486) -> -0.02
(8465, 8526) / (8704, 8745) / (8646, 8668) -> 0.07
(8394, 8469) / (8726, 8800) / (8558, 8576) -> 0.01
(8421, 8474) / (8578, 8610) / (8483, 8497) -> -0.01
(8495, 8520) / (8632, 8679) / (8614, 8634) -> -0.06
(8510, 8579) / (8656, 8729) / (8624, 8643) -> -0.06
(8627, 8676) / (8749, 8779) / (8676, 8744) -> -0.02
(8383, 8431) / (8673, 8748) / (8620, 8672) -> 0.02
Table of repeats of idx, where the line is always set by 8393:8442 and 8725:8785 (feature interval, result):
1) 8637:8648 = -0.3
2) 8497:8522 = 1.1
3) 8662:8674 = 1.3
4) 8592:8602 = -0.1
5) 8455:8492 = -0.7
